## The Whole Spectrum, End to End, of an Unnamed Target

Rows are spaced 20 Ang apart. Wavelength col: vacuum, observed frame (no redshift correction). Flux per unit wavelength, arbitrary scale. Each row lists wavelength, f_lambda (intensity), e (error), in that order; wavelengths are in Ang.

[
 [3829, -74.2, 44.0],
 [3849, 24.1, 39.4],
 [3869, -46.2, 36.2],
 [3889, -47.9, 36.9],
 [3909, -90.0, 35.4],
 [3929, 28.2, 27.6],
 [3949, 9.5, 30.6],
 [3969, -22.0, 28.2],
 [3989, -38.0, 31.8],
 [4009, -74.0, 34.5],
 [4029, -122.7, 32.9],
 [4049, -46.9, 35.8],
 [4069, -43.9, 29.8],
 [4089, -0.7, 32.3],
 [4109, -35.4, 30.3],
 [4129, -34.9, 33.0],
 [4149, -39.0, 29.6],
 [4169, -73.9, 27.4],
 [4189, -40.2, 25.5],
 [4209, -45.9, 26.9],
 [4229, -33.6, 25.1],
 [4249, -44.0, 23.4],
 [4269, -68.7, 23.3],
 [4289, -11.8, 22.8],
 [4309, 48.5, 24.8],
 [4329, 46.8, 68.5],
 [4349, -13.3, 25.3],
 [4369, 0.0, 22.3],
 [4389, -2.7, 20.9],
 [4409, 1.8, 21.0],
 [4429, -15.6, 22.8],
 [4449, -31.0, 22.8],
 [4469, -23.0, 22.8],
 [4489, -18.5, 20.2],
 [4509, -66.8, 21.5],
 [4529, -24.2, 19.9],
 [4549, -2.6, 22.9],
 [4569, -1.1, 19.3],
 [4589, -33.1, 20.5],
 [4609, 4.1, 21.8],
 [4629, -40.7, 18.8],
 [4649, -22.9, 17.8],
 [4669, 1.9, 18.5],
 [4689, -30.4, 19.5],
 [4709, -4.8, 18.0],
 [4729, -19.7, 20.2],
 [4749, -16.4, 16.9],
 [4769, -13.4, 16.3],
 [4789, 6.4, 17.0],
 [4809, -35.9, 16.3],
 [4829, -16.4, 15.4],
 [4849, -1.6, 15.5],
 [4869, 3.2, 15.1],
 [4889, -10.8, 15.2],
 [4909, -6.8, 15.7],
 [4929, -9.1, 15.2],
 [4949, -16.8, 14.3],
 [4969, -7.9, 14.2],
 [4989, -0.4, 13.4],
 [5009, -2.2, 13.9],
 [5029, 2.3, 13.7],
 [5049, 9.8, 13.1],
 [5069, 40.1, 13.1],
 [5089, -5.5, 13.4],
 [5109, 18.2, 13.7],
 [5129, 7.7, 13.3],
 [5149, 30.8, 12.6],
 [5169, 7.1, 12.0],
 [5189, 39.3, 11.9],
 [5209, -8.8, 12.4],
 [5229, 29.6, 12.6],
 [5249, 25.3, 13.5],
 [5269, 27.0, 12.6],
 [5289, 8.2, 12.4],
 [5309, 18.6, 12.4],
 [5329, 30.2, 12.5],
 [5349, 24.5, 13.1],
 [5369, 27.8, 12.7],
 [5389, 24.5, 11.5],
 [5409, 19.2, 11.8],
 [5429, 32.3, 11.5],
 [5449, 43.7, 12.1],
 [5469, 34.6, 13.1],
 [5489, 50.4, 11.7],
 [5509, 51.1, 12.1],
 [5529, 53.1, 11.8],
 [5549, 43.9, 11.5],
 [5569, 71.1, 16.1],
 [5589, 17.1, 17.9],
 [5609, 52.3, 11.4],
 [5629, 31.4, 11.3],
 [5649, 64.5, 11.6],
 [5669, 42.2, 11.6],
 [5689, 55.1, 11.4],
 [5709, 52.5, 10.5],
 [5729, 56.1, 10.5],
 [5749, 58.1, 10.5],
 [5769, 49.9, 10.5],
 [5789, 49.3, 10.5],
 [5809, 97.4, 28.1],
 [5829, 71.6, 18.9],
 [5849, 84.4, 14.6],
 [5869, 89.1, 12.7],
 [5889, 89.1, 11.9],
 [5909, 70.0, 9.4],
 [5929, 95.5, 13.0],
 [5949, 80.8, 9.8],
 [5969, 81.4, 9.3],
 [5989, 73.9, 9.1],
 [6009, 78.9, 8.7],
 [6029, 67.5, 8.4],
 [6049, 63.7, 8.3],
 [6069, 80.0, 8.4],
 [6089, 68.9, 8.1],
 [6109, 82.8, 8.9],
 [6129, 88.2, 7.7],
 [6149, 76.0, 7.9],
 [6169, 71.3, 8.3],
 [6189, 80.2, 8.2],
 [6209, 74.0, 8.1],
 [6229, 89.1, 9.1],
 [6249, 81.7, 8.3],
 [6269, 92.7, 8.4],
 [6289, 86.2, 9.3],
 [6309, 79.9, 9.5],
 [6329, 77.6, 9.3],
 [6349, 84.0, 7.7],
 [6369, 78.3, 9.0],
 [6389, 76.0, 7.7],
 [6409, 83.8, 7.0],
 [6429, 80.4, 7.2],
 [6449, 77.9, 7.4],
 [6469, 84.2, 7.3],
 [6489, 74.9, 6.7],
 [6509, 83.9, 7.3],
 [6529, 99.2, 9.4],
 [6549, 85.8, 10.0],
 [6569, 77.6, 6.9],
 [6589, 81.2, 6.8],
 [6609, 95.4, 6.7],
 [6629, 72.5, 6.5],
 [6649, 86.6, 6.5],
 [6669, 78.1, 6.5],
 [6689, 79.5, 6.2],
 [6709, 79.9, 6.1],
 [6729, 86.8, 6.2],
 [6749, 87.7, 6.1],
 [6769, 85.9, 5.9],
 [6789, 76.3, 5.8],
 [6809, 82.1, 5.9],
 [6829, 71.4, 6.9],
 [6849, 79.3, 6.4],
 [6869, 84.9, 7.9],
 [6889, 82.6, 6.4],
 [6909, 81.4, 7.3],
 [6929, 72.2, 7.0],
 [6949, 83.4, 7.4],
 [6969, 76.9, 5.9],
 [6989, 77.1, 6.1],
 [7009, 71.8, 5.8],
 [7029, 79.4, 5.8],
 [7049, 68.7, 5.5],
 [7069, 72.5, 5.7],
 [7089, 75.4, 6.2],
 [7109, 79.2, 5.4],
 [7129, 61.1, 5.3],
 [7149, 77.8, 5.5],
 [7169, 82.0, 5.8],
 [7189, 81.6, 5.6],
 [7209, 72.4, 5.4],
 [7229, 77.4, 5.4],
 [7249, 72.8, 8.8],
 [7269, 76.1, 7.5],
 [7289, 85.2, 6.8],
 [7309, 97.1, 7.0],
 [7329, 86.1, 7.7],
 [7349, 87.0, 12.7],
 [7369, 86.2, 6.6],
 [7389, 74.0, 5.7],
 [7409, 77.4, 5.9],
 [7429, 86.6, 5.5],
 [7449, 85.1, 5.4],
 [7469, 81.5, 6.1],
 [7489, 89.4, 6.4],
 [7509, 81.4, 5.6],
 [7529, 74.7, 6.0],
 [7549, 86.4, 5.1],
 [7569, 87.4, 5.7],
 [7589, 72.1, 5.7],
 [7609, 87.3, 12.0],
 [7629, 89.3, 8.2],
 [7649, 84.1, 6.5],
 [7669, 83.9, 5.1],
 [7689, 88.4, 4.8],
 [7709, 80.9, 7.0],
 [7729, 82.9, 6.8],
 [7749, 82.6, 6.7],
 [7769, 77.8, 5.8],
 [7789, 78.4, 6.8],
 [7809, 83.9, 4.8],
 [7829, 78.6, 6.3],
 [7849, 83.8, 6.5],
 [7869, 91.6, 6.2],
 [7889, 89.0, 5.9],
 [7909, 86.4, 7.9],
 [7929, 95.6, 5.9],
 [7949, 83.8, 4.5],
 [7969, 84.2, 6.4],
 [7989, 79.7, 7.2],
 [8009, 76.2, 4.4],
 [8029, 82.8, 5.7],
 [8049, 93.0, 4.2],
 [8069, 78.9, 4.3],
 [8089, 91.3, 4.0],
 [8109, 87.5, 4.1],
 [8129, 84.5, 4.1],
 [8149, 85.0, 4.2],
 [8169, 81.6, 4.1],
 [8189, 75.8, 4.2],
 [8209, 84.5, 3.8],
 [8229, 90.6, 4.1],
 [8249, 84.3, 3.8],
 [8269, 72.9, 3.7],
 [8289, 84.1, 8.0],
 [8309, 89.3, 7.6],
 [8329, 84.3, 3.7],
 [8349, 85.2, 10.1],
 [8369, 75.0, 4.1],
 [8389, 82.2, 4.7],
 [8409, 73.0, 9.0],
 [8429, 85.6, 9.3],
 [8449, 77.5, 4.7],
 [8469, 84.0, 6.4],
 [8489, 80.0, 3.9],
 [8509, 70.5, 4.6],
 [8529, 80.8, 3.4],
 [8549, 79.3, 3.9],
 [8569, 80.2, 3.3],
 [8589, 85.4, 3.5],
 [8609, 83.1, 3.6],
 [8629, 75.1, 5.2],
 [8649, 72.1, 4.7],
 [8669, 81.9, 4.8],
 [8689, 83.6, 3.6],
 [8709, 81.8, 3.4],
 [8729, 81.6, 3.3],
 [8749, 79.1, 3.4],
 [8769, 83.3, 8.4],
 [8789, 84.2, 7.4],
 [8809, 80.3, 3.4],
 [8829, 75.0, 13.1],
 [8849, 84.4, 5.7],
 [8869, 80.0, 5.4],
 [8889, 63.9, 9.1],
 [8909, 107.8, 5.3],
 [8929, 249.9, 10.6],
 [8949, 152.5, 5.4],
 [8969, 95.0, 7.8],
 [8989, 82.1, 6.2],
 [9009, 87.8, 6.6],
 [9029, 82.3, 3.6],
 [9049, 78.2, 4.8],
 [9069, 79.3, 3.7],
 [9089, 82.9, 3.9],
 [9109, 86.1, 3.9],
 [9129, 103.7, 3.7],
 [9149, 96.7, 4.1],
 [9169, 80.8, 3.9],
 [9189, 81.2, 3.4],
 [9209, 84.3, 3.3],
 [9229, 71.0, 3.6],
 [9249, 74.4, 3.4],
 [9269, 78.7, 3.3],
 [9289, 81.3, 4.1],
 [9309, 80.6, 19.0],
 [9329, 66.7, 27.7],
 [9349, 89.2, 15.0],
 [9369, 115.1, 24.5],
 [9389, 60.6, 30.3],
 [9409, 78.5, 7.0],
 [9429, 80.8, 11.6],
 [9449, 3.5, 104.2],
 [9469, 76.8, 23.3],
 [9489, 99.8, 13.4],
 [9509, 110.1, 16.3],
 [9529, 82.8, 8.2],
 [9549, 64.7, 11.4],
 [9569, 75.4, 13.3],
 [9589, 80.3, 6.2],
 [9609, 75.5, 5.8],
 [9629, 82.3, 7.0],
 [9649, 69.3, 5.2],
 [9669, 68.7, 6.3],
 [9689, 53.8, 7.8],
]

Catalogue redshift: 0.359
